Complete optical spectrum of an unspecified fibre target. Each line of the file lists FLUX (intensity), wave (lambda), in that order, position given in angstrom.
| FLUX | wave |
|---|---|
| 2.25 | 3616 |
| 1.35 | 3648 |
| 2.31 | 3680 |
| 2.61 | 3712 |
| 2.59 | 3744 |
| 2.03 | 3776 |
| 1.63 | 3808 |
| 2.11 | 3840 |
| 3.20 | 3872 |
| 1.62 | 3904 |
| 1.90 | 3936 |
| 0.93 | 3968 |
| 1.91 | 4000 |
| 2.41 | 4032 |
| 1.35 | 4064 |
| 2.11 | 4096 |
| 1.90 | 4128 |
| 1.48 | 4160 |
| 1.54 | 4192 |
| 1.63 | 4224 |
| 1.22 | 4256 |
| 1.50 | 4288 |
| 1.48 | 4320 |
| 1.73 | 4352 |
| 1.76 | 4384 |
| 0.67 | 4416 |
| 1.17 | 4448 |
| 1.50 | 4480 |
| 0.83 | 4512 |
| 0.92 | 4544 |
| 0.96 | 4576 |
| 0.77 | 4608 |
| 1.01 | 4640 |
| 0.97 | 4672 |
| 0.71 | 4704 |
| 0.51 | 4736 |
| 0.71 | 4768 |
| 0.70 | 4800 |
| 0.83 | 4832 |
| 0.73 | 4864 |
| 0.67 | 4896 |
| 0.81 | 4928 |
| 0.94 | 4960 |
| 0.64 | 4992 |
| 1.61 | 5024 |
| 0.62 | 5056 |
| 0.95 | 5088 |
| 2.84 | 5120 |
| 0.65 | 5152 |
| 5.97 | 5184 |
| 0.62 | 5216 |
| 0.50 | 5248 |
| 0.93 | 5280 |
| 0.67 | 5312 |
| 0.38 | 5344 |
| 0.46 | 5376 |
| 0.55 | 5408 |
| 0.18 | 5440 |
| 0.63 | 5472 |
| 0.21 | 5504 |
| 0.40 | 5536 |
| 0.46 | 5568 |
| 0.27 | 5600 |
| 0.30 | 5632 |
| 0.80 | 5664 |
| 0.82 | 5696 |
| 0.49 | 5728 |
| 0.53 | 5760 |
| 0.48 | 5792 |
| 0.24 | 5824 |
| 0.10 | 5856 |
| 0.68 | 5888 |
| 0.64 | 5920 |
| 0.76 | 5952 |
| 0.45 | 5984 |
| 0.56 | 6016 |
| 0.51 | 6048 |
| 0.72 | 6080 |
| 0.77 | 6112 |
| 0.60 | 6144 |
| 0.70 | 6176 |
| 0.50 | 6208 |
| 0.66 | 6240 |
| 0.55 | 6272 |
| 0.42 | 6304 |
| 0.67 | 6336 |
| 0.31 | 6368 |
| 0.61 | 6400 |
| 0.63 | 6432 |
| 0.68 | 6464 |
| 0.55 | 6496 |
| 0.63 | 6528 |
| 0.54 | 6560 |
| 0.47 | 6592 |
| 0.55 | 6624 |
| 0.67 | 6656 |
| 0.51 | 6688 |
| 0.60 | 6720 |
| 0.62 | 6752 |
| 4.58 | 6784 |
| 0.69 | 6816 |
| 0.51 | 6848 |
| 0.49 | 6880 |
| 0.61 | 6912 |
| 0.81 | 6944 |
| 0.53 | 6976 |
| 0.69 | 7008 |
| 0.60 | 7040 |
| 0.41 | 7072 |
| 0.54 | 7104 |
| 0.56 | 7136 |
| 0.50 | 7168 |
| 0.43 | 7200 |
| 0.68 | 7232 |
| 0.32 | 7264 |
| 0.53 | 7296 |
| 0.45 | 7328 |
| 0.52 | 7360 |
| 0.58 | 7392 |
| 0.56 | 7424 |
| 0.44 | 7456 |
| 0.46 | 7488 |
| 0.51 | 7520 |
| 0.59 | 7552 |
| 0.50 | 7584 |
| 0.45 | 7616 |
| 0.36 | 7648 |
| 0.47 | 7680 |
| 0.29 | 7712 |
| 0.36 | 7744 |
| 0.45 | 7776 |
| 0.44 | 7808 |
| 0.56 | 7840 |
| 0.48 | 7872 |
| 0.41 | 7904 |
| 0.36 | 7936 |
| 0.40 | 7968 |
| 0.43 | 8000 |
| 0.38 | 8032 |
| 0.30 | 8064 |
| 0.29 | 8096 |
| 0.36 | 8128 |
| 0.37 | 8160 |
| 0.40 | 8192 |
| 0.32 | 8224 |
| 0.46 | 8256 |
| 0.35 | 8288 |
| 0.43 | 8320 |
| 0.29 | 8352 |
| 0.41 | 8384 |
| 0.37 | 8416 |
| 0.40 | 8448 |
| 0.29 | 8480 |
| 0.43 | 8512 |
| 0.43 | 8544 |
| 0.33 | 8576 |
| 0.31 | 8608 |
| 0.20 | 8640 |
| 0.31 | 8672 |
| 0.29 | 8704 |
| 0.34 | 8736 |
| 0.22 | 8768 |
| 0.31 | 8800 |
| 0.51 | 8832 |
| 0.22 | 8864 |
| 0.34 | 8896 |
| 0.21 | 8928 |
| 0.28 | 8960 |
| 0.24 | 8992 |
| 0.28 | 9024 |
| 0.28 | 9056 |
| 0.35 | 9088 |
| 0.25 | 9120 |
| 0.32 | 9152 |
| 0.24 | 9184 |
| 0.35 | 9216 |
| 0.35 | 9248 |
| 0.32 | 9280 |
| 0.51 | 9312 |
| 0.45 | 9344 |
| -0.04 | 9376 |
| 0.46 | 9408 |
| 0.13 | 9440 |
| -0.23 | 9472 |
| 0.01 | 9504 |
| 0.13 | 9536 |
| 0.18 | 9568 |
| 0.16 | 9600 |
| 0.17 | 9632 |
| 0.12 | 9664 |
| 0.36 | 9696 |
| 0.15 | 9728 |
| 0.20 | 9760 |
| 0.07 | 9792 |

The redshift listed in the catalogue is 0.03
